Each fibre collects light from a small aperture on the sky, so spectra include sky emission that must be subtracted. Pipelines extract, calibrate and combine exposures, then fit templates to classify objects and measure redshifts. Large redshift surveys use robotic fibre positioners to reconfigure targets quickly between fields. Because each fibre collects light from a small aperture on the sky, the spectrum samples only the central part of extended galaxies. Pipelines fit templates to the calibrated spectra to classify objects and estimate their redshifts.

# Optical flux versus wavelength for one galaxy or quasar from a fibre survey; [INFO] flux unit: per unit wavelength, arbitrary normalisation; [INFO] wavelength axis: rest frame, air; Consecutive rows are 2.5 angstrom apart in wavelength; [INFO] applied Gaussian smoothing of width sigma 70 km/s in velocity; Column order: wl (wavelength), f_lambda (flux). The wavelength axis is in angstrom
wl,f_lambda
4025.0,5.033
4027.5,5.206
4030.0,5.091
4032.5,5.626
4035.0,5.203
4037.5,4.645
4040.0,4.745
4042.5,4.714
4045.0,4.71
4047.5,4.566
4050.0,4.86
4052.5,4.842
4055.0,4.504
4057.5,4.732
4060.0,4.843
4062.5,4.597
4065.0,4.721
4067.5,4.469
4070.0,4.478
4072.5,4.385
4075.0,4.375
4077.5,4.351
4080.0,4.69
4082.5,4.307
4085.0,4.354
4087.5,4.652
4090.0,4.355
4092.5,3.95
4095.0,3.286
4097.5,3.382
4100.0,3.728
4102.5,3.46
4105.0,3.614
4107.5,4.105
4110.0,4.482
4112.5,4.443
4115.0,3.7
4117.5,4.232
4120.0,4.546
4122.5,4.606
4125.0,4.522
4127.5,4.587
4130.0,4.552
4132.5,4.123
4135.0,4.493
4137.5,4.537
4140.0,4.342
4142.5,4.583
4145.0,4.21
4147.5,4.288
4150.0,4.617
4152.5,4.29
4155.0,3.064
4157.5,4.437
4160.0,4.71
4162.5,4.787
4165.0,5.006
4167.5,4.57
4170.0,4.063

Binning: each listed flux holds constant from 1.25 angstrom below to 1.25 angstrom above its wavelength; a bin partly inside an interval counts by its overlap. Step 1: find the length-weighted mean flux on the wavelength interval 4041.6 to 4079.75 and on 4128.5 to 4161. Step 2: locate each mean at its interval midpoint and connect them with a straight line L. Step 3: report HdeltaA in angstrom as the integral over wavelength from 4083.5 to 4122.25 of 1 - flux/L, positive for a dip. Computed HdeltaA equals 3.7 angstrom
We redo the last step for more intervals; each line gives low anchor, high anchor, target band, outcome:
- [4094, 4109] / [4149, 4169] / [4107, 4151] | -4.3 angstrom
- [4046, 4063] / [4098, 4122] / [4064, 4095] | 0.2 angstrom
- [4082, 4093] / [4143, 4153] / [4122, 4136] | -0.3 angstrom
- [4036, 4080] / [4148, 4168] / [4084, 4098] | 1.6 angstrom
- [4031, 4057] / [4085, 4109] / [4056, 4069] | -0.5 angstrom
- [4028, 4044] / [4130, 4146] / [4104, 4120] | 1.5 angstrom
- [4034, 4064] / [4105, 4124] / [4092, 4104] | 2.3 angstrom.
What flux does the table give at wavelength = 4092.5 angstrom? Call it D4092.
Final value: 3.95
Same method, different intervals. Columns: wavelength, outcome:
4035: 5.203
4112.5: 4.443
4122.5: 4.606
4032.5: 5.626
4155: 3.064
